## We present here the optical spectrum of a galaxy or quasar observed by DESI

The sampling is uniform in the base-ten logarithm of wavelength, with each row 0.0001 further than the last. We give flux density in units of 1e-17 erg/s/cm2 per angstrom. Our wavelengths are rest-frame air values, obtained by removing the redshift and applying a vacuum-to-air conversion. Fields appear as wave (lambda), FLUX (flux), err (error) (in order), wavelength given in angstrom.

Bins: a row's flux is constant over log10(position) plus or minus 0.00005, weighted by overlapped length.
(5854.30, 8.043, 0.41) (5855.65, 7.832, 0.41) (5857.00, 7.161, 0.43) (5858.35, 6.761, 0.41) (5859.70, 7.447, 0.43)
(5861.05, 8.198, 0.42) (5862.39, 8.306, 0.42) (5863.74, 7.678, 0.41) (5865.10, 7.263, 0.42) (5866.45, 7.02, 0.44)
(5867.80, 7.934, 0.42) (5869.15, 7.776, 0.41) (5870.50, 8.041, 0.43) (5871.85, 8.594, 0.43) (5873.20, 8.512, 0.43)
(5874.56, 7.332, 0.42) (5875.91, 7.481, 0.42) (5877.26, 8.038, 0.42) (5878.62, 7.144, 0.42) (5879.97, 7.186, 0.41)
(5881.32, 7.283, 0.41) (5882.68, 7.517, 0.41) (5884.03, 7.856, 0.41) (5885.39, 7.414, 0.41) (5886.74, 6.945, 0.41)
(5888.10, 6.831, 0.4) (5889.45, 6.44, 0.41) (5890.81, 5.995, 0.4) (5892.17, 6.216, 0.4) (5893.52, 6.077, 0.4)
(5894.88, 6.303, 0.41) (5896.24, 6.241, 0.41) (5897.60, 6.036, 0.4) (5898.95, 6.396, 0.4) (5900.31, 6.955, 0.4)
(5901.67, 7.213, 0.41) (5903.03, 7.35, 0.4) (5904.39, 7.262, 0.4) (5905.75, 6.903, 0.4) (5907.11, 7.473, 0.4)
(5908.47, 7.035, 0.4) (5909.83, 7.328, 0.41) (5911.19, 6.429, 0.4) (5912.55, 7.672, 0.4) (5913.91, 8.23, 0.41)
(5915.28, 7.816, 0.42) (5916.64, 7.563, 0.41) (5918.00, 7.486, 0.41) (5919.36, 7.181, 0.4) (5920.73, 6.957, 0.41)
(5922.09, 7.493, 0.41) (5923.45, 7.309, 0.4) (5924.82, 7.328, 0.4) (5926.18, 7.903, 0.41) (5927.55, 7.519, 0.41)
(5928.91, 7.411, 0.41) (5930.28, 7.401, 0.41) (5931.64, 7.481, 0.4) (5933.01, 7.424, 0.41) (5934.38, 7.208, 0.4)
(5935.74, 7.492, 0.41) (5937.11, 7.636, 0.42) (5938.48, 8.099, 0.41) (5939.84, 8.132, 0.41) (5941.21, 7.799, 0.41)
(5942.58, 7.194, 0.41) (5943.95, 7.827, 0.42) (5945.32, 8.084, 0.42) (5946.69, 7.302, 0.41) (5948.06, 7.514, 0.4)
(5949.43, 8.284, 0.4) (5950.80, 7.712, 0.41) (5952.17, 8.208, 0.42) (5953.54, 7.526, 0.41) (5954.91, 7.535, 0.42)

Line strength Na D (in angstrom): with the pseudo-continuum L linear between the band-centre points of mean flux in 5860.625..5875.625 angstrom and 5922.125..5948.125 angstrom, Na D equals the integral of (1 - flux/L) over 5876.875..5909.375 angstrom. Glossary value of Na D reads 3.54 angstrom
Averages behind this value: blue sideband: 7.86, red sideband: 7.58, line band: 6.91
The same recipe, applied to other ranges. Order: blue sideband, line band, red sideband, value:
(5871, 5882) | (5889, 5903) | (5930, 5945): 2.3 angstrom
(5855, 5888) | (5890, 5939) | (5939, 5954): 3.5 angstrom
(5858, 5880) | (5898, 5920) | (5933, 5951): 1.3 angstrom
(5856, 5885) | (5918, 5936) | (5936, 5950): 0.8 angstrom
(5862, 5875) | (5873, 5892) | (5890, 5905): 0.0 angstrom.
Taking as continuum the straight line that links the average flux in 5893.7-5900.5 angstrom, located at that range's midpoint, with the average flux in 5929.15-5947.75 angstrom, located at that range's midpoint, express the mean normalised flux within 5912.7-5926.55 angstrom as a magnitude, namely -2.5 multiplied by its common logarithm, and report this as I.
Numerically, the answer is -0.08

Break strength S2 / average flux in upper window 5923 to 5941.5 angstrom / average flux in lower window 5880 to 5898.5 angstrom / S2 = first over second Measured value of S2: 1.13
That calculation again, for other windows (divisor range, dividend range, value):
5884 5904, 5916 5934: 1.11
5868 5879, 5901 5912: 0.90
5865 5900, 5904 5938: 1.04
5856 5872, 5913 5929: 0.98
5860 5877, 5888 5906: 0.84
